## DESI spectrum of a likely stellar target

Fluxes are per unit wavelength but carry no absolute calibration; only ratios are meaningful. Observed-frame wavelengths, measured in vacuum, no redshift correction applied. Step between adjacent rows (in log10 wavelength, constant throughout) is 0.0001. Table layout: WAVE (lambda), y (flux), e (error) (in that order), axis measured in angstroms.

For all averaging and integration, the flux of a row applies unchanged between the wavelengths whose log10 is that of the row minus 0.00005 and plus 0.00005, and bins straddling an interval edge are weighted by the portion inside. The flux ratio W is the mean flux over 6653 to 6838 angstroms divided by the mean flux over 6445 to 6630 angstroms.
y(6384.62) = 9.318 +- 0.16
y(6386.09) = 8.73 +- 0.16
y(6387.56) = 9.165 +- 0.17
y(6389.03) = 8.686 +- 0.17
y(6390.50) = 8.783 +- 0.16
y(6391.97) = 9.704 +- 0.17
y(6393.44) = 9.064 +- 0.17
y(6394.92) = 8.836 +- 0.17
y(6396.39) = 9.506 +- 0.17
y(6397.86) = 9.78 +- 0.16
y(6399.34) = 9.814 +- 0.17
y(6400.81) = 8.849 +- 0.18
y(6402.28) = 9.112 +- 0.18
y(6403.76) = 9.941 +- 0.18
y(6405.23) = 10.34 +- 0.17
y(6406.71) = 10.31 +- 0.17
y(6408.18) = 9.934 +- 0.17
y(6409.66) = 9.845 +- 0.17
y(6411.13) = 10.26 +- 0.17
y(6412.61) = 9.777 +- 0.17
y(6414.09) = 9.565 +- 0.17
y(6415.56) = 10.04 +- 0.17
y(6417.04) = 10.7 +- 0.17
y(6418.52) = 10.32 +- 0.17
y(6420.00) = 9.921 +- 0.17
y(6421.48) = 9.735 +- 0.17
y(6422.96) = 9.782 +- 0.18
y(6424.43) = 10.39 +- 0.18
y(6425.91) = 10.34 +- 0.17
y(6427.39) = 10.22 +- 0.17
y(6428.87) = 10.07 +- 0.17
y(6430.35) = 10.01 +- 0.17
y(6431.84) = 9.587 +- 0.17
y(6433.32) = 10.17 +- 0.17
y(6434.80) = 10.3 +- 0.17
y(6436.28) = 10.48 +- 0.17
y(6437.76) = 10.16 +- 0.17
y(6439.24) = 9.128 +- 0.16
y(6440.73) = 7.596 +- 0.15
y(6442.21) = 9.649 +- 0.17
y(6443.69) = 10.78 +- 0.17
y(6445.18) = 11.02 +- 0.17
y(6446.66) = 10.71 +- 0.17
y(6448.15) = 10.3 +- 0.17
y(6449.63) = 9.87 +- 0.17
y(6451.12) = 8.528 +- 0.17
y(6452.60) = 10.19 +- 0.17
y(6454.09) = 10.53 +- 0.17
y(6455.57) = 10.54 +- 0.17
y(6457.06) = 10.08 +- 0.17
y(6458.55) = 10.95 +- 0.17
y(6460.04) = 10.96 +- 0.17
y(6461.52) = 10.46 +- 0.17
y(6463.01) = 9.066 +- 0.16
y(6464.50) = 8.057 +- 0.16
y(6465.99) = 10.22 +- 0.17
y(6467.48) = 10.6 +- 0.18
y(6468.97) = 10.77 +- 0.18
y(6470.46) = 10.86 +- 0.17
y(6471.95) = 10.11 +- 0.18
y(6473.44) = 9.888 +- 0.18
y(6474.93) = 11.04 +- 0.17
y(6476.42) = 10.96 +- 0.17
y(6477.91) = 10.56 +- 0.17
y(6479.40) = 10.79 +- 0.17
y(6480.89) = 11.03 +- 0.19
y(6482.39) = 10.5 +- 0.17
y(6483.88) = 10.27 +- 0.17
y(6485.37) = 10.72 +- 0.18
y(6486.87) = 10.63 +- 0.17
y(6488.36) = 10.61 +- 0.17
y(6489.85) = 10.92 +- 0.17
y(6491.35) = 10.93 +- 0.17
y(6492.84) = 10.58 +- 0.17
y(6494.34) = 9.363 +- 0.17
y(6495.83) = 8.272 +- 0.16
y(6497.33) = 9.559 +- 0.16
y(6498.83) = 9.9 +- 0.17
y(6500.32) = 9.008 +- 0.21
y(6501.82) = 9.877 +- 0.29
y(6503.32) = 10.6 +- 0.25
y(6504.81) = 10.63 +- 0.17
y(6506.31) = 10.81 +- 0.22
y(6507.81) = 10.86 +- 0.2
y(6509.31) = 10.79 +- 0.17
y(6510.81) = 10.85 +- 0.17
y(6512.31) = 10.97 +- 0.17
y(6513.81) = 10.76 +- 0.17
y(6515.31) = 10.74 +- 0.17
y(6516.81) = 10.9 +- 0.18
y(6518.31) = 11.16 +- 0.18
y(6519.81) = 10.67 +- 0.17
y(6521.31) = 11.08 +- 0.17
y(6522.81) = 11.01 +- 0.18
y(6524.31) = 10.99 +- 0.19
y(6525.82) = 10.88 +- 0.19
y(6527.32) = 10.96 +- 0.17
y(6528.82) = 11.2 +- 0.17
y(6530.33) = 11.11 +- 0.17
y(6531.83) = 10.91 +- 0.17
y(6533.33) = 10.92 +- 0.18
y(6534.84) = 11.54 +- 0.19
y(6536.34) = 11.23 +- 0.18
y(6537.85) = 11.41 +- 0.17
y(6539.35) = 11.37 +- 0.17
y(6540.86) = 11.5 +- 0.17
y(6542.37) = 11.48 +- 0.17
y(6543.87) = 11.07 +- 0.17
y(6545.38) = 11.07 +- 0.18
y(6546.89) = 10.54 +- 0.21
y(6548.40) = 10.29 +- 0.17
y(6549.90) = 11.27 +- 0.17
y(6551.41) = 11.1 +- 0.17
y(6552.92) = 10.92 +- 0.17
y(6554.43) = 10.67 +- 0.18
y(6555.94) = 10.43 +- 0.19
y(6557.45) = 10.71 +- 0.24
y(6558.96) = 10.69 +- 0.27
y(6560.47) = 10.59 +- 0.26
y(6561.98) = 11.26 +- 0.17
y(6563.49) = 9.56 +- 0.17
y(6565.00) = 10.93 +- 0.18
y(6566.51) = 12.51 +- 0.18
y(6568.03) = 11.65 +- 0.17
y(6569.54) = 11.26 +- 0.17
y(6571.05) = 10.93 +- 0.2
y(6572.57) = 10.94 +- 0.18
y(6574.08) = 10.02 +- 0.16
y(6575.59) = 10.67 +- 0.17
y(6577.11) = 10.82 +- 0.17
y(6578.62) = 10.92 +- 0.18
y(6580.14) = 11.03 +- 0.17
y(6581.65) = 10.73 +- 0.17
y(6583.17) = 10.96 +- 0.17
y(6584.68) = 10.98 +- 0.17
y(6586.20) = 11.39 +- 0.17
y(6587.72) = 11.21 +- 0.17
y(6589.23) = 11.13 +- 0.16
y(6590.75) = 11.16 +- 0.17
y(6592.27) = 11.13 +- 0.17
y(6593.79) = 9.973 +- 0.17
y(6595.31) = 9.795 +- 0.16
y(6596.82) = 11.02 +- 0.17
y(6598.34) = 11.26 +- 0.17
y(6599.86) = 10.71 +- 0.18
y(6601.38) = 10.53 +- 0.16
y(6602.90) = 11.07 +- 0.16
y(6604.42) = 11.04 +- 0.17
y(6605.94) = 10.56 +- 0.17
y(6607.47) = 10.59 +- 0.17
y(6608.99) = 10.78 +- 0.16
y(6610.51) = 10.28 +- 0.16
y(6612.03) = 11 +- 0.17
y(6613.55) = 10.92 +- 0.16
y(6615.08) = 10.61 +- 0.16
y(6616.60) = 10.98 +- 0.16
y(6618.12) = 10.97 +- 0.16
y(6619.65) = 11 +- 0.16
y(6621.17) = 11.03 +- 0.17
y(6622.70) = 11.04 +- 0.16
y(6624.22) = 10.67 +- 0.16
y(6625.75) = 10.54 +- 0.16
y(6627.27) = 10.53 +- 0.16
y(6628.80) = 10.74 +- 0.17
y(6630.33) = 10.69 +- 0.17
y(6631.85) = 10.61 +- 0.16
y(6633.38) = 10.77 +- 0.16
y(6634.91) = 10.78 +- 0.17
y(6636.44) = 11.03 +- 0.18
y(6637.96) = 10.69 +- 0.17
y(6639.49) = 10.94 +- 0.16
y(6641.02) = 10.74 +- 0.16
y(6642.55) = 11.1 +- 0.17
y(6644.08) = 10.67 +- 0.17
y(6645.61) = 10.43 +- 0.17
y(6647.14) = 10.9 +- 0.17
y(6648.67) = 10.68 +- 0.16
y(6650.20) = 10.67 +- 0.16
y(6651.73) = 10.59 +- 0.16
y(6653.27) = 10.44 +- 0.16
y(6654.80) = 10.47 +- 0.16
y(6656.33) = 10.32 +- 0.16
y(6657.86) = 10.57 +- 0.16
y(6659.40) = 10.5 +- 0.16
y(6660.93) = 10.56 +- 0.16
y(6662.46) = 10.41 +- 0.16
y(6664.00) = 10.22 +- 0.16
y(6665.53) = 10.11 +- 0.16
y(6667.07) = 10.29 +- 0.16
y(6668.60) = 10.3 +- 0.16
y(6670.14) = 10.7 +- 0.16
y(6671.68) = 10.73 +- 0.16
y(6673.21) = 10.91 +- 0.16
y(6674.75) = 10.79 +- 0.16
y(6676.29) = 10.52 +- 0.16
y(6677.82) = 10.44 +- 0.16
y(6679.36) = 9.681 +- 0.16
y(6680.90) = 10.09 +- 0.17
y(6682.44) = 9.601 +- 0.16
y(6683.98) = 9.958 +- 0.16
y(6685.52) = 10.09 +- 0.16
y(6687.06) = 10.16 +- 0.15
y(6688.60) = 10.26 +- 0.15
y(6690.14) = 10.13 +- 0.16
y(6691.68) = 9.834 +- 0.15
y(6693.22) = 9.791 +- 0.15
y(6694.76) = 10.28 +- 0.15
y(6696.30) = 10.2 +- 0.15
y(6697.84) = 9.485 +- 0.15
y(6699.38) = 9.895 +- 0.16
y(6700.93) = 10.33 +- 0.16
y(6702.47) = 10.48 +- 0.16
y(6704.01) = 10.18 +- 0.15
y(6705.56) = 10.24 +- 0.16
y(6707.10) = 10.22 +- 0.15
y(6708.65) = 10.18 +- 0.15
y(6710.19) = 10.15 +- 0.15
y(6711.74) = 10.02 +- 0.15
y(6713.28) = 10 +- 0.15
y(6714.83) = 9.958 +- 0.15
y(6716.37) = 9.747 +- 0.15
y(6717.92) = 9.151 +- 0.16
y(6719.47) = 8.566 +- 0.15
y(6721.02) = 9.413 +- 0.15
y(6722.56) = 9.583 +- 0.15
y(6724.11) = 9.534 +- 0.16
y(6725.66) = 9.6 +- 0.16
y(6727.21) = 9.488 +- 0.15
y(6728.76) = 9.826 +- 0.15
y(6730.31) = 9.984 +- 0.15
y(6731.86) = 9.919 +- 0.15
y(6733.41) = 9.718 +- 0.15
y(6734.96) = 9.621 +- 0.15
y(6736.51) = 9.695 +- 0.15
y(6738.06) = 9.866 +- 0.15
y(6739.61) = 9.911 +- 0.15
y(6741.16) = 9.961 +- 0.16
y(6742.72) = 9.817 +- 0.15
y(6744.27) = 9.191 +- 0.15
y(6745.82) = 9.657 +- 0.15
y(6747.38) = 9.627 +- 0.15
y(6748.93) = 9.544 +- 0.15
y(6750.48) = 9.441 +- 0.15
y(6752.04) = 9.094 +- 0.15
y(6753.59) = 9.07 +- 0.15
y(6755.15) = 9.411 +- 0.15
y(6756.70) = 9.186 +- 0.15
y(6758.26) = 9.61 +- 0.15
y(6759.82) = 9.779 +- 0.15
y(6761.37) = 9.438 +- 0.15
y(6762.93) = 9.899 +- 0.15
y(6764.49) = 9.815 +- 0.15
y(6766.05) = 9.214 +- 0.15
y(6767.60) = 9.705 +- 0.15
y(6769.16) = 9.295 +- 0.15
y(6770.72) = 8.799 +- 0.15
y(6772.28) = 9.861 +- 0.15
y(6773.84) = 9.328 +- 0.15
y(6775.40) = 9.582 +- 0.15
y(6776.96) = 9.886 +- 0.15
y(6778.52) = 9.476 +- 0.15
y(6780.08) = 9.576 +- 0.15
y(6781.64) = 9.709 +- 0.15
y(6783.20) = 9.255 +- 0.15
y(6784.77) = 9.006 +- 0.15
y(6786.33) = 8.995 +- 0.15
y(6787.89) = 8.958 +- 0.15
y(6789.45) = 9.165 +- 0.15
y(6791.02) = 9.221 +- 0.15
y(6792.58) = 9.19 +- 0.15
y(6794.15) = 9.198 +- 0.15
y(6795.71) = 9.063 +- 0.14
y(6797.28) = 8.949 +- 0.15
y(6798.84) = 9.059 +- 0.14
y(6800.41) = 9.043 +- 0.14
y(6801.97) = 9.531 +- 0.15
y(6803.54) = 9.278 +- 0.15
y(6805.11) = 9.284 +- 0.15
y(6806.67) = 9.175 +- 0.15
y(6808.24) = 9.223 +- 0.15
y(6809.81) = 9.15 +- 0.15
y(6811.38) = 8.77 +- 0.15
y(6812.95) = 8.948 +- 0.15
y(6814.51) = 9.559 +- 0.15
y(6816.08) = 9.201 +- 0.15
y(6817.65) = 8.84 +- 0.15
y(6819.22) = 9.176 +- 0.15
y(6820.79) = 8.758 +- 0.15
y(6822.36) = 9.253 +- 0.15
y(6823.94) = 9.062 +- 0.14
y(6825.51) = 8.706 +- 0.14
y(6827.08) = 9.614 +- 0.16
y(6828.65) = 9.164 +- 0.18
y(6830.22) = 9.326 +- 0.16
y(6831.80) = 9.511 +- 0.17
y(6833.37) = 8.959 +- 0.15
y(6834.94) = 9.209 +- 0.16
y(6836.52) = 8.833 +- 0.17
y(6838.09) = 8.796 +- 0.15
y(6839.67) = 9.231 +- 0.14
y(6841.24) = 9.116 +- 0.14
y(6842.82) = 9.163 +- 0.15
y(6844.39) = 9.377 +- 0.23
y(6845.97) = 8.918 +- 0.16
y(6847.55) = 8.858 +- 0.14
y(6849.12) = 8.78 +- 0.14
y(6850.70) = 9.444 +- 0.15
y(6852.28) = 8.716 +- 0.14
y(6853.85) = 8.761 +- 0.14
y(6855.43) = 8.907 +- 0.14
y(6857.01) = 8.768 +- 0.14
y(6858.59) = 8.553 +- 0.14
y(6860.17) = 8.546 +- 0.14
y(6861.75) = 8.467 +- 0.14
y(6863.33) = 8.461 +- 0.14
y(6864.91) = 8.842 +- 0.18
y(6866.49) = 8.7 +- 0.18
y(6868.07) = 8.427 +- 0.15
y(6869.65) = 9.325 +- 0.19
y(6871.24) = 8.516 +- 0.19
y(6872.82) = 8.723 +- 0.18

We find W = 0.9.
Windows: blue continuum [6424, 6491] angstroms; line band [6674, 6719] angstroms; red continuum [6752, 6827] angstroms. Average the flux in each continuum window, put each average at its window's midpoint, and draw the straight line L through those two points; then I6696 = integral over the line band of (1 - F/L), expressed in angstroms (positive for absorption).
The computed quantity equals -2.4 angstroms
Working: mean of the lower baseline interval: 10.2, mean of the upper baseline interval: 9.27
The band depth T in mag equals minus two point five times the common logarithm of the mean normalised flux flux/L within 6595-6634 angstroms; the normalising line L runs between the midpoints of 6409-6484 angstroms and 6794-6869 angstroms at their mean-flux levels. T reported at -0.12 mag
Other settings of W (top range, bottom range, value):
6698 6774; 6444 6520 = 0.93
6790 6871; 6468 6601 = 0.84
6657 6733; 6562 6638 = 0.93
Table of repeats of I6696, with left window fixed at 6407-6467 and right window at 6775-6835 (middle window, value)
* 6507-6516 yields -0.9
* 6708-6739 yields -1.0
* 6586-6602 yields -1.9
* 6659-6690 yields -2.7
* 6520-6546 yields -3.6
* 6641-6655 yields -1.6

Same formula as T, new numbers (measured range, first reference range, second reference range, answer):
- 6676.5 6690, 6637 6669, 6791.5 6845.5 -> 0.026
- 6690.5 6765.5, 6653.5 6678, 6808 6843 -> 0.024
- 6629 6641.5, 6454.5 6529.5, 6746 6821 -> -0.092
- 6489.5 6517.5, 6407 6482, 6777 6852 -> -0.036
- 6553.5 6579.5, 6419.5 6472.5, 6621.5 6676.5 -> -0.047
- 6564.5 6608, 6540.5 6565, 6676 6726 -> -0.031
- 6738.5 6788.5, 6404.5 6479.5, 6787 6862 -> -0.028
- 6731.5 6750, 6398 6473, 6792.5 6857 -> -0.047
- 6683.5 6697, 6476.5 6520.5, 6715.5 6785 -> -0.036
